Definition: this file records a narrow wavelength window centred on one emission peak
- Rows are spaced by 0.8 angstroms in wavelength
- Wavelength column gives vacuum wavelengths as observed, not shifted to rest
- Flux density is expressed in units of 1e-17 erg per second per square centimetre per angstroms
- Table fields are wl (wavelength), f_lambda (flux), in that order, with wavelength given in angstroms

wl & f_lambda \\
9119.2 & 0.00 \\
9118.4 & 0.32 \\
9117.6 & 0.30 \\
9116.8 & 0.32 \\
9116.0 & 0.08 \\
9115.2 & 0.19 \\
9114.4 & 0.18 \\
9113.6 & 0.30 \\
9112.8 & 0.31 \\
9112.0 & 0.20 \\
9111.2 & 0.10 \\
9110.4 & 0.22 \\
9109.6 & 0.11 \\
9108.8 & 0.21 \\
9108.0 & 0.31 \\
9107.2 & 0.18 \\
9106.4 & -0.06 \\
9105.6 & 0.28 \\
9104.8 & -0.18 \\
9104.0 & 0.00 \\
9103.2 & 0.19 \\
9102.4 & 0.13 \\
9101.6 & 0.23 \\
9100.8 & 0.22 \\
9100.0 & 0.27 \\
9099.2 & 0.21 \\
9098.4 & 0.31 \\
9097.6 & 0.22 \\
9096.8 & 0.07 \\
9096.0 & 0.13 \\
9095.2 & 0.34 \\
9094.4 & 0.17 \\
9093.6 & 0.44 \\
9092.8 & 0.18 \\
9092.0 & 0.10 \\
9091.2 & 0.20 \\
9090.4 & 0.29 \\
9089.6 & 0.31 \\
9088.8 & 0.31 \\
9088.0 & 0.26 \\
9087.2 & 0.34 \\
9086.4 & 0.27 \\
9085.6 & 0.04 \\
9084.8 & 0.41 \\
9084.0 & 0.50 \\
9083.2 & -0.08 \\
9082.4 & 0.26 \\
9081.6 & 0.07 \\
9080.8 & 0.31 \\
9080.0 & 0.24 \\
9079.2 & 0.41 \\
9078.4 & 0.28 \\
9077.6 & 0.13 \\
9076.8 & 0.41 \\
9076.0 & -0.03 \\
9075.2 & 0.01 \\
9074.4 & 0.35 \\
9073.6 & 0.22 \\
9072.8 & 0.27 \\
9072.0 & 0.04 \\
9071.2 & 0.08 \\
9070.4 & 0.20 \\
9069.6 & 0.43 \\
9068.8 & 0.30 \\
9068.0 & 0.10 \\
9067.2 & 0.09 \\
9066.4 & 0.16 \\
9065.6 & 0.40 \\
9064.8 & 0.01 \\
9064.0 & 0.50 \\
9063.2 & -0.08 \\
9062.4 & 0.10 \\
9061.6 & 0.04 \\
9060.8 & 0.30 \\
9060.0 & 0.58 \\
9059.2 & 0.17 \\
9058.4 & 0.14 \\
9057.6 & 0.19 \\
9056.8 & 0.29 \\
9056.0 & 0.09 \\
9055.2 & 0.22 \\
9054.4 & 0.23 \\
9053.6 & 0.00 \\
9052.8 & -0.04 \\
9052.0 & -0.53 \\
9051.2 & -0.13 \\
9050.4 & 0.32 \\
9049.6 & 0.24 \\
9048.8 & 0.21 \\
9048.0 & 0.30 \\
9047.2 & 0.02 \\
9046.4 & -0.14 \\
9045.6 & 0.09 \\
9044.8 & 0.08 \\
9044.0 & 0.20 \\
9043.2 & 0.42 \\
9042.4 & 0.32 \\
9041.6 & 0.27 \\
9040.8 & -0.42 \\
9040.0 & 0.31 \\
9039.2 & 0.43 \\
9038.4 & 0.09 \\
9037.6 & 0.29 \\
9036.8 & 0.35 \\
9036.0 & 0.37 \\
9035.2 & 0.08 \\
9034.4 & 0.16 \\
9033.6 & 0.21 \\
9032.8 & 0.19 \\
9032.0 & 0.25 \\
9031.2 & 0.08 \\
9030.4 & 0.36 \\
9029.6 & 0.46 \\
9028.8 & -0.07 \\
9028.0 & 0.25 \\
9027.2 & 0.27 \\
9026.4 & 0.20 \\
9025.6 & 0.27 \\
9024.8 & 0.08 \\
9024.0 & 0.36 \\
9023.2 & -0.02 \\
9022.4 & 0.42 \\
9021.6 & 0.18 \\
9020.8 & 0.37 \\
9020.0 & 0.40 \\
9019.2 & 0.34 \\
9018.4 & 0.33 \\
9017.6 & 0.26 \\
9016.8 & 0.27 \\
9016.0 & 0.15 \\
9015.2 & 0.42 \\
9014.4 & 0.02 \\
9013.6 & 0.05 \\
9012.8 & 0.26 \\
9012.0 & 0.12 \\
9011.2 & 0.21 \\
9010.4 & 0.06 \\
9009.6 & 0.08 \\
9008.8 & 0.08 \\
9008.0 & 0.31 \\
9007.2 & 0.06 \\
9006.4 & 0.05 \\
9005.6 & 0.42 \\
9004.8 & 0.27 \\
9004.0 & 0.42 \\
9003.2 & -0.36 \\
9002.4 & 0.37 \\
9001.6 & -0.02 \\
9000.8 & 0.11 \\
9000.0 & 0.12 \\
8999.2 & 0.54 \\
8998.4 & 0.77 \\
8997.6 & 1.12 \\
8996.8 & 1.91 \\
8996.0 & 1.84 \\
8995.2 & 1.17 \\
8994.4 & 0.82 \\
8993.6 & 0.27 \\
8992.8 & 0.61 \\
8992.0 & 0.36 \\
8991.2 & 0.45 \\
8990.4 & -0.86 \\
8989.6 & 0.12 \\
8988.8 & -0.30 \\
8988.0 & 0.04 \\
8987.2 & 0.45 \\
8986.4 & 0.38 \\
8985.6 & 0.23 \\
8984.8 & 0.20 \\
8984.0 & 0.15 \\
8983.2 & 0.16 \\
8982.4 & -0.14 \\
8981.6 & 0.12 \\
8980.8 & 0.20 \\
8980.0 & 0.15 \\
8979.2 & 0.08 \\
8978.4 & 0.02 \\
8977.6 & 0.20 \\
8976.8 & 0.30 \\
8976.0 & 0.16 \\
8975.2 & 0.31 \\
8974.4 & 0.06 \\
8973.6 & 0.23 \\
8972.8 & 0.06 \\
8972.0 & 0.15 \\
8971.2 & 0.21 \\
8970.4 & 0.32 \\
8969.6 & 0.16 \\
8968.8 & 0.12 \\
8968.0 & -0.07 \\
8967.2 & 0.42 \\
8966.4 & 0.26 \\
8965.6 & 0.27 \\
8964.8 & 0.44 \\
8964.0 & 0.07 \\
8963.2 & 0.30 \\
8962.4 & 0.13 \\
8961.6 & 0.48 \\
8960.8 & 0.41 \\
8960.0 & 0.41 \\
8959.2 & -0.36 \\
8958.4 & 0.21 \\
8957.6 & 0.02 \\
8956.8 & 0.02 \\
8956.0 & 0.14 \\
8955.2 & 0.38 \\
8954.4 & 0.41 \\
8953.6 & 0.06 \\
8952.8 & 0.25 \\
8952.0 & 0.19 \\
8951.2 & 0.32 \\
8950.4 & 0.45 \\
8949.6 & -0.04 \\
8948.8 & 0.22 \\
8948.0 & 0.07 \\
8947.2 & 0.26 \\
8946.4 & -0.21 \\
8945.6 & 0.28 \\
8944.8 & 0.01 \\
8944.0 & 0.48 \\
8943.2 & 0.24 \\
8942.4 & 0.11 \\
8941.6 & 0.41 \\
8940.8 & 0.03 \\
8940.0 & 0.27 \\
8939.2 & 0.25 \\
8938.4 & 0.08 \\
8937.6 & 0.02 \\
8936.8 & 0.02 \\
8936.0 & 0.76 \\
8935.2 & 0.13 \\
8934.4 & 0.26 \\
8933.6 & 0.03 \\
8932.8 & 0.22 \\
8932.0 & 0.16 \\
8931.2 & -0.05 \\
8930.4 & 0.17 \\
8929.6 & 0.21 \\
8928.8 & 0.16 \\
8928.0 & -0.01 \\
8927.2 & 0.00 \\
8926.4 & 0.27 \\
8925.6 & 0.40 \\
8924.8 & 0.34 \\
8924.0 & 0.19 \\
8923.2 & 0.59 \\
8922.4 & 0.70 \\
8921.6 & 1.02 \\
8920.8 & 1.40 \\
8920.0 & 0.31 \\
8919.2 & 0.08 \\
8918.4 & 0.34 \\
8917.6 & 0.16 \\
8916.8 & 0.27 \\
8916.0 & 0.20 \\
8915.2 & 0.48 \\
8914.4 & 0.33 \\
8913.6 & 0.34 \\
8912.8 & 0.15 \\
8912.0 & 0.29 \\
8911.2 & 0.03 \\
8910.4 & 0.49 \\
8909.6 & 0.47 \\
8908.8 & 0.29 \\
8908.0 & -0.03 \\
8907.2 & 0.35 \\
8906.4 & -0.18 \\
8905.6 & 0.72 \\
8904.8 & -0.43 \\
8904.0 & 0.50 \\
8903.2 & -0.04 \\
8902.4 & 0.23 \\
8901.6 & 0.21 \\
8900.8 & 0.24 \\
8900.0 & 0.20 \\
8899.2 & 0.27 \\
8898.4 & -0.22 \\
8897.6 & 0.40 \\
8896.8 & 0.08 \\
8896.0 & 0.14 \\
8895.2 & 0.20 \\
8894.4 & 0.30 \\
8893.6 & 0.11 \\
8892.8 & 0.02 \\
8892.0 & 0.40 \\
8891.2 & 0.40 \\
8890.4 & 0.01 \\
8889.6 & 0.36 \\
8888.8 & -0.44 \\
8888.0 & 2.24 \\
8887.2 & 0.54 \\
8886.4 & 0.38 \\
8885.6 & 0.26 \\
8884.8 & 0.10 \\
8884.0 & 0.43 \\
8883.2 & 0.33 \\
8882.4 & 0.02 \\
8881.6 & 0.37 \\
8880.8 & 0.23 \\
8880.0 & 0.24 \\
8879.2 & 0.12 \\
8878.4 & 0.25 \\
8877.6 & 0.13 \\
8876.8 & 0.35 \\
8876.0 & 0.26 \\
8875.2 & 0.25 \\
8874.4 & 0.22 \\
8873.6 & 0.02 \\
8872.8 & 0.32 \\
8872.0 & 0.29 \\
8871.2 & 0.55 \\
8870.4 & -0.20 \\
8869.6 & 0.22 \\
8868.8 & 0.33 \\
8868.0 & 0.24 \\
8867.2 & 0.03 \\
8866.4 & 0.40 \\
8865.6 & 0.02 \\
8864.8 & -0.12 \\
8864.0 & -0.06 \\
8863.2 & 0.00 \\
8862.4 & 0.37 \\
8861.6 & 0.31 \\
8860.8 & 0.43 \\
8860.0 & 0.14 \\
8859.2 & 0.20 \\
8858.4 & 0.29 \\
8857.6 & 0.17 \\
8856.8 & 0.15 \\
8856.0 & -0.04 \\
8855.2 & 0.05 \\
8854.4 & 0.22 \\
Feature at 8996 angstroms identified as H-beta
